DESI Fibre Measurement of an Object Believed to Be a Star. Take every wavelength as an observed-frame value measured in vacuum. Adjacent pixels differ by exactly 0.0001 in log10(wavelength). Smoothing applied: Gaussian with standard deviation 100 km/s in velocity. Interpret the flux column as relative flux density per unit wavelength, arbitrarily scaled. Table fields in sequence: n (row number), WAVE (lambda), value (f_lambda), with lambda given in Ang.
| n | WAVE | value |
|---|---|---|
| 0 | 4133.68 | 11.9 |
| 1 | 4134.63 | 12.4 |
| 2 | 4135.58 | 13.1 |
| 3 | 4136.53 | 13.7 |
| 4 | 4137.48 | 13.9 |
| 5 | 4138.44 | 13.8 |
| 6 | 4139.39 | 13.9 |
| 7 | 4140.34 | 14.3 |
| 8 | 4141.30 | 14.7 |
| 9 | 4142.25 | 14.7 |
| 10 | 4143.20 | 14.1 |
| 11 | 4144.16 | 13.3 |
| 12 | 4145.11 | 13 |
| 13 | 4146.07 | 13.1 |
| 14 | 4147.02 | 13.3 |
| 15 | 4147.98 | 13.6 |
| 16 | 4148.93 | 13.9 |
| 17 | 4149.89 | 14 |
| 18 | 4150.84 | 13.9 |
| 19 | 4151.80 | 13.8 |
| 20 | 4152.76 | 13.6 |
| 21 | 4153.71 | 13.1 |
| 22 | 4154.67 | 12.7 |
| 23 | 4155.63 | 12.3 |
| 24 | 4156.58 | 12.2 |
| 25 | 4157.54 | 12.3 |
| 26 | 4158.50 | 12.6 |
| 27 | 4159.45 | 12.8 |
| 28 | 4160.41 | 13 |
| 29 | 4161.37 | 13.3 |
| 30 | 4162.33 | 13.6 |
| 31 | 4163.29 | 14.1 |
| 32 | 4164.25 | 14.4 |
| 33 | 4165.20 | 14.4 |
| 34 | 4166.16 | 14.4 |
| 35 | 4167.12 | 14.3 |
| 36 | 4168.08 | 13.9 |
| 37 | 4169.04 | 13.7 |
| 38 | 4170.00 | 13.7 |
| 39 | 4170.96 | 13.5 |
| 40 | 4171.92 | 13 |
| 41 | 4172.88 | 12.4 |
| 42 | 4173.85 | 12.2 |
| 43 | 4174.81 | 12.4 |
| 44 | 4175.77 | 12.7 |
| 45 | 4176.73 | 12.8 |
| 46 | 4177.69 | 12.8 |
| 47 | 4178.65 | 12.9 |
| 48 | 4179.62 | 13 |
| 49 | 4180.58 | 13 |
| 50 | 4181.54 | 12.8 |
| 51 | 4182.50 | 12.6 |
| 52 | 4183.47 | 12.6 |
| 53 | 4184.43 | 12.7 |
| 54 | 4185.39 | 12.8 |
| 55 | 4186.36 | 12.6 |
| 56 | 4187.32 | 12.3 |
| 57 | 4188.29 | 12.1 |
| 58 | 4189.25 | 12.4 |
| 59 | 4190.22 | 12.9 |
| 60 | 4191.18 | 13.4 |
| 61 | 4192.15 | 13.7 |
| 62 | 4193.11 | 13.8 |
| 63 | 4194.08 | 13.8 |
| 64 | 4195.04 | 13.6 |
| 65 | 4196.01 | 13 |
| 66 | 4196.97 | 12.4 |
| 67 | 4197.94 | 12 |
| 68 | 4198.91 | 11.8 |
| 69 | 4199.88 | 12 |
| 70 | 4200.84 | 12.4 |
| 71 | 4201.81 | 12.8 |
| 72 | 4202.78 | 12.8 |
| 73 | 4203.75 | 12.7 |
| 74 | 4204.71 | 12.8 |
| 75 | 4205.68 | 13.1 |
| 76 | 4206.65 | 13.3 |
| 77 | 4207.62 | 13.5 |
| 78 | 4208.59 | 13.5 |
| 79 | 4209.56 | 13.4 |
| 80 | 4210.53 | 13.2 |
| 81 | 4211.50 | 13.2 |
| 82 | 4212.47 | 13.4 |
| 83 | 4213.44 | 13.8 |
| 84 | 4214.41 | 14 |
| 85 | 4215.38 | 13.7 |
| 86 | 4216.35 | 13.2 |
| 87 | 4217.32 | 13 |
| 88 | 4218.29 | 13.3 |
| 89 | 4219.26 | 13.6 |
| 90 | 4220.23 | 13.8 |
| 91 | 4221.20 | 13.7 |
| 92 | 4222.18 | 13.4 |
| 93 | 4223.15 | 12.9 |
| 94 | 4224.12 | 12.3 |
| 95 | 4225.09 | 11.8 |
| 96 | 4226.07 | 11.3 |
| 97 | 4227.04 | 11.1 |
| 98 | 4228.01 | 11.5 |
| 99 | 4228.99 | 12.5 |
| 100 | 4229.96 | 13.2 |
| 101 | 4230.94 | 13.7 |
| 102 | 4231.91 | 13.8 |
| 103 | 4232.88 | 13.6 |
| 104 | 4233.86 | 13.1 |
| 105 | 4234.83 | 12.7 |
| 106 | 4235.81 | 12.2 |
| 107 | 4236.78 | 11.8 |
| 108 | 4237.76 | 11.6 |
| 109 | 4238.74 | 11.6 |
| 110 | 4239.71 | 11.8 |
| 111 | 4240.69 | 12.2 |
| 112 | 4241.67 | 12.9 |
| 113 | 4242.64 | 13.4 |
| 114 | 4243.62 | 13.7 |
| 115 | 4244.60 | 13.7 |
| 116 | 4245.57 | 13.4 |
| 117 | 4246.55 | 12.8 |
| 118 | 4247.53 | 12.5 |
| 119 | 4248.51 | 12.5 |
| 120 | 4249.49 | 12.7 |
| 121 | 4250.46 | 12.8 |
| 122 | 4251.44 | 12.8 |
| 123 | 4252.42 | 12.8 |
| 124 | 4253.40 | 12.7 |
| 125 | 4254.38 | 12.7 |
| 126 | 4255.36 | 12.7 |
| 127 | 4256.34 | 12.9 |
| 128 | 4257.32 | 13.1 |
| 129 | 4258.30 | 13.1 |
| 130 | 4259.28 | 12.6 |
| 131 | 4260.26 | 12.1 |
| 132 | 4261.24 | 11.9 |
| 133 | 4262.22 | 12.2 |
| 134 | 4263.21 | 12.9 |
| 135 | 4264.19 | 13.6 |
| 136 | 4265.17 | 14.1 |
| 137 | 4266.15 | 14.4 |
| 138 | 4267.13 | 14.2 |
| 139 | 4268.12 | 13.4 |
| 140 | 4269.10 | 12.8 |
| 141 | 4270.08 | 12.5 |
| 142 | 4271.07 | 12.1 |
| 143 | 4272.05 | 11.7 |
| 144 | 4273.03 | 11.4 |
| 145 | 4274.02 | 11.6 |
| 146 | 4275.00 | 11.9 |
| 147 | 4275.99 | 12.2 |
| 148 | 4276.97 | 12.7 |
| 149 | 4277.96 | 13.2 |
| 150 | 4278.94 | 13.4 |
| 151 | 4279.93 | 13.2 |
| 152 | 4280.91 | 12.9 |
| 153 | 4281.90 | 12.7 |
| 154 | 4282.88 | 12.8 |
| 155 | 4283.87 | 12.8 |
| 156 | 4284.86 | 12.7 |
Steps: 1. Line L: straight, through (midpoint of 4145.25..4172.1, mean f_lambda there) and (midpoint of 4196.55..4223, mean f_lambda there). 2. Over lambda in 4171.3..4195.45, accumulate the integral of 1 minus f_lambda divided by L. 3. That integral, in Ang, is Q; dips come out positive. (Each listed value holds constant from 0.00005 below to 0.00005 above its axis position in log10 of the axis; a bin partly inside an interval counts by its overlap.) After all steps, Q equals 0.8 Ang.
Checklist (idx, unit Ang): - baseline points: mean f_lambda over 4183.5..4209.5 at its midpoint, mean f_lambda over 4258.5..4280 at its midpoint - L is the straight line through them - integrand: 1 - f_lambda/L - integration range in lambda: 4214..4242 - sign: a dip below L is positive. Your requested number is 0.2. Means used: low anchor 12.9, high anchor 12.7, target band 12.7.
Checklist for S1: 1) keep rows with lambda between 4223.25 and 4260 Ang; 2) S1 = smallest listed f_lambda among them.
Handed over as 11.1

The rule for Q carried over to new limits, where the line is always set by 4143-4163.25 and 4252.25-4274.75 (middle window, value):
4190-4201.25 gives 0.1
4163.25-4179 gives -0.3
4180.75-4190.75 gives 0.4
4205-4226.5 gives -0.4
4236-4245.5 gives 0.2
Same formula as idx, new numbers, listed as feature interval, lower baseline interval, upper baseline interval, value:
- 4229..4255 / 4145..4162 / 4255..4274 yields 0.2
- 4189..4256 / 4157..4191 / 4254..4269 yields 0.9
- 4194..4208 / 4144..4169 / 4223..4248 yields 0.2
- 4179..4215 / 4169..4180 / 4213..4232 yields -0.1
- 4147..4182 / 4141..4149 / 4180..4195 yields 0.3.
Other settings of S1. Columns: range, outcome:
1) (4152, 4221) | 11.8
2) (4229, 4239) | 11.6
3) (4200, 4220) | 12.4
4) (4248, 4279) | 11.4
